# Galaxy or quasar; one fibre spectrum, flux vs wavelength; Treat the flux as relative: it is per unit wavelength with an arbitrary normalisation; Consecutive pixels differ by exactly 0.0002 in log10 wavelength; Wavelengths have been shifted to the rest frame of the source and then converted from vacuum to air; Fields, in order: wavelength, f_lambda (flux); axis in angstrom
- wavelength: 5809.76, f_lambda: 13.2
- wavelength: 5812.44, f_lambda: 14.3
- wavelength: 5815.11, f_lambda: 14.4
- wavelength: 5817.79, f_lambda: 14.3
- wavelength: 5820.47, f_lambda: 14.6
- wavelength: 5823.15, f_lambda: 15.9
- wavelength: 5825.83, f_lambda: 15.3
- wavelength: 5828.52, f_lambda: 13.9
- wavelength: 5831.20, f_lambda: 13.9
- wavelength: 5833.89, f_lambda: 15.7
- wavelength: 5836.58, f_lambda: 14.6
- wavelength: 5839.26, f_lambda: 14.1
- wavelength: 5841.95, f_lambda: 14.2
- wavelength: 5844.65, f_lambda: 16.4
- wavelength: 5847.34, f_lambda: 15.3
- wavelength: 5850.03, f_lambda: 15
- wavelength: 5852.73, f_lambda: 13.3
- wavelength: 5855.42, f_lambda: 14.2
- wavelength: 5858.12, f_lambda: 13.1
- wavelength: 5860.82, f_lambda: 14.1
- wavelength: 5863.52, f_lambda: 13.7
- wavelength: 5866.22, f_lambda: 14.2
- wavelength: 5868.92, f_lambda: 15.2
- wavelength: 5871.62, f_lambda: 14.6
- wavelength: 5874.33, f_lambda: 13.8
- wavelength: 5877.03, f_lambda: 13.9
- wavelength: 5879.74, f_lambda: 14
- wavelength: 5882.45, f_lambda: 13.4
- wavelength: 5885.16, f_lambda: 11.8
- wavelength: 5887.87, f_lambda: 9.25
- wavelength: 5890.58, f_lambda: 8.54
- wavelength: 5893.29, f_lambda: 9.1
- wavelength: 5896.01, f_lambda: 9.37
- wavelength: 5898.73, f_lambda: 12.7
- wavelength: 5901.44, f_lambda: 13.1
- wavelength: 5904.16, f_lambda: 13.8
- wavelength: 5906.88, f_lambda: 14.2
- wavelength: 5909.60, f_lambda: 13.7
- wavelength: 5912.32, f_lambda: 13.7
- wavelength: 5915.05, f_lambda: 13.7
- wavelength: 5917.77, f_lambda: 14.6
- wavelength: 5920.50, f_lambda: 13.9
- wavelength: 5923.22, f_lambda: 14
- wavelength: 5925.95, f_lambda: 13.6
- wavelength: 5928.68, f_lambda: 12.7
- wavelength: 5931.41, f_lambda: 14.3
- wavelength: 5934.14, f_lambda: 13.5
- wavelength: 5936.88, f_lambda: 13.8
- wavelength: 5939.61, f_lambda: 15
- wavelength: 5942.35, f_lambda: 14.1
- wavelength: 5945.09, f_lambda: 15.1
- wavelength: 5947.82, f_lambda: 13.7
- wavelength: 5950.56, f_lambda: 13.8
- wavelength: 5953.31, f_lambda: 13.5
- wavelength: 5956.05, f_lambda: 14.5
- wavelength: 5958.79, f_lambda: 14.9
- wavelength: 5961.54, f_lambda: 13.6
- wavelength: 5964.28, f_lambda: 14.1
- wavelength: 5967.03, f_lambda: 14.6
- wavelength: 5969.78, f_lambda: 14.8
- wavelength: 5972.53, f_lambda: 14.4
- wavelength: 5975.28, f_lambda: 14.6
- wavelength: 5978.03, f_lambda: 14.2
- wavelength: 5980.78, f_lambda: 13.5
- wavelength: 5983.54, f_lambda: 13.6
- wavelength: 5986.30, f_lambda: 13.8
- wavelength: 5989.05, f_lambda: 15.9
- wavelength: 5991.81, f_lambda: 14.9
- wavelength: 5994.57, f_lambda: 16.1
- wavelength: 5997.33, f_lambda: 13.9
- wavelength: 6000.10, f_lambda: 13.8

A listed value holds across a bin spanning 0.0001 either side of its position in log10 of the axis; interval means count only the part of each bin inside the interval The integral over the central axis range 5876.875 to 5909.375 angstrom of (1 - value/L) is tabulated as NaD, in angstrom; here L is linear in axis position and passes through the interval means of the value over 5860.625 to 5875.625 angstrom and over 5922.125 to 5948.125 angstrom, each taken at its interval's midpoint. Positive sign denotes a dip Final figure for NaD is 5.2 angstrom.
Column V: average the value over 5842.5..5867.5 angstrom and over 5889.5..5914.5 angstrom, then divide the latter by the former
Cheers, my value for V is 0.8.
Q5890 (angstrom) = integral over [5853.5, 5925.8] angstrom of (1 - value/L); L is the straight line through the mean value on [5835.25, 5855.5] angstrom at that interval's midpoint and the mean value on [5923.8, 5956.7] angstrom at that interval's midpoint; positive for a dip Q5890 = 6.4 angstrom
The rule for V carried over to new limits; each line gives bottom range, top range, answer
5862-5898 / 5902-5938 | 1.11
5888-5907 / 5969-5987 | 1.26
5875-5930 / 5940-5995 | 1.13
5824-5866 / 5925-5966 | 0.97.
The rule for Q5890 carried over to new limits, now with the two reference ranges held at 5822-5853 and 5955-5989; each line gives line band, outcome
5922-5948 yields 0.8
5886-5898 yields 4.3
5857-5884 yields 1.3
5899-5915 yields 1.0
